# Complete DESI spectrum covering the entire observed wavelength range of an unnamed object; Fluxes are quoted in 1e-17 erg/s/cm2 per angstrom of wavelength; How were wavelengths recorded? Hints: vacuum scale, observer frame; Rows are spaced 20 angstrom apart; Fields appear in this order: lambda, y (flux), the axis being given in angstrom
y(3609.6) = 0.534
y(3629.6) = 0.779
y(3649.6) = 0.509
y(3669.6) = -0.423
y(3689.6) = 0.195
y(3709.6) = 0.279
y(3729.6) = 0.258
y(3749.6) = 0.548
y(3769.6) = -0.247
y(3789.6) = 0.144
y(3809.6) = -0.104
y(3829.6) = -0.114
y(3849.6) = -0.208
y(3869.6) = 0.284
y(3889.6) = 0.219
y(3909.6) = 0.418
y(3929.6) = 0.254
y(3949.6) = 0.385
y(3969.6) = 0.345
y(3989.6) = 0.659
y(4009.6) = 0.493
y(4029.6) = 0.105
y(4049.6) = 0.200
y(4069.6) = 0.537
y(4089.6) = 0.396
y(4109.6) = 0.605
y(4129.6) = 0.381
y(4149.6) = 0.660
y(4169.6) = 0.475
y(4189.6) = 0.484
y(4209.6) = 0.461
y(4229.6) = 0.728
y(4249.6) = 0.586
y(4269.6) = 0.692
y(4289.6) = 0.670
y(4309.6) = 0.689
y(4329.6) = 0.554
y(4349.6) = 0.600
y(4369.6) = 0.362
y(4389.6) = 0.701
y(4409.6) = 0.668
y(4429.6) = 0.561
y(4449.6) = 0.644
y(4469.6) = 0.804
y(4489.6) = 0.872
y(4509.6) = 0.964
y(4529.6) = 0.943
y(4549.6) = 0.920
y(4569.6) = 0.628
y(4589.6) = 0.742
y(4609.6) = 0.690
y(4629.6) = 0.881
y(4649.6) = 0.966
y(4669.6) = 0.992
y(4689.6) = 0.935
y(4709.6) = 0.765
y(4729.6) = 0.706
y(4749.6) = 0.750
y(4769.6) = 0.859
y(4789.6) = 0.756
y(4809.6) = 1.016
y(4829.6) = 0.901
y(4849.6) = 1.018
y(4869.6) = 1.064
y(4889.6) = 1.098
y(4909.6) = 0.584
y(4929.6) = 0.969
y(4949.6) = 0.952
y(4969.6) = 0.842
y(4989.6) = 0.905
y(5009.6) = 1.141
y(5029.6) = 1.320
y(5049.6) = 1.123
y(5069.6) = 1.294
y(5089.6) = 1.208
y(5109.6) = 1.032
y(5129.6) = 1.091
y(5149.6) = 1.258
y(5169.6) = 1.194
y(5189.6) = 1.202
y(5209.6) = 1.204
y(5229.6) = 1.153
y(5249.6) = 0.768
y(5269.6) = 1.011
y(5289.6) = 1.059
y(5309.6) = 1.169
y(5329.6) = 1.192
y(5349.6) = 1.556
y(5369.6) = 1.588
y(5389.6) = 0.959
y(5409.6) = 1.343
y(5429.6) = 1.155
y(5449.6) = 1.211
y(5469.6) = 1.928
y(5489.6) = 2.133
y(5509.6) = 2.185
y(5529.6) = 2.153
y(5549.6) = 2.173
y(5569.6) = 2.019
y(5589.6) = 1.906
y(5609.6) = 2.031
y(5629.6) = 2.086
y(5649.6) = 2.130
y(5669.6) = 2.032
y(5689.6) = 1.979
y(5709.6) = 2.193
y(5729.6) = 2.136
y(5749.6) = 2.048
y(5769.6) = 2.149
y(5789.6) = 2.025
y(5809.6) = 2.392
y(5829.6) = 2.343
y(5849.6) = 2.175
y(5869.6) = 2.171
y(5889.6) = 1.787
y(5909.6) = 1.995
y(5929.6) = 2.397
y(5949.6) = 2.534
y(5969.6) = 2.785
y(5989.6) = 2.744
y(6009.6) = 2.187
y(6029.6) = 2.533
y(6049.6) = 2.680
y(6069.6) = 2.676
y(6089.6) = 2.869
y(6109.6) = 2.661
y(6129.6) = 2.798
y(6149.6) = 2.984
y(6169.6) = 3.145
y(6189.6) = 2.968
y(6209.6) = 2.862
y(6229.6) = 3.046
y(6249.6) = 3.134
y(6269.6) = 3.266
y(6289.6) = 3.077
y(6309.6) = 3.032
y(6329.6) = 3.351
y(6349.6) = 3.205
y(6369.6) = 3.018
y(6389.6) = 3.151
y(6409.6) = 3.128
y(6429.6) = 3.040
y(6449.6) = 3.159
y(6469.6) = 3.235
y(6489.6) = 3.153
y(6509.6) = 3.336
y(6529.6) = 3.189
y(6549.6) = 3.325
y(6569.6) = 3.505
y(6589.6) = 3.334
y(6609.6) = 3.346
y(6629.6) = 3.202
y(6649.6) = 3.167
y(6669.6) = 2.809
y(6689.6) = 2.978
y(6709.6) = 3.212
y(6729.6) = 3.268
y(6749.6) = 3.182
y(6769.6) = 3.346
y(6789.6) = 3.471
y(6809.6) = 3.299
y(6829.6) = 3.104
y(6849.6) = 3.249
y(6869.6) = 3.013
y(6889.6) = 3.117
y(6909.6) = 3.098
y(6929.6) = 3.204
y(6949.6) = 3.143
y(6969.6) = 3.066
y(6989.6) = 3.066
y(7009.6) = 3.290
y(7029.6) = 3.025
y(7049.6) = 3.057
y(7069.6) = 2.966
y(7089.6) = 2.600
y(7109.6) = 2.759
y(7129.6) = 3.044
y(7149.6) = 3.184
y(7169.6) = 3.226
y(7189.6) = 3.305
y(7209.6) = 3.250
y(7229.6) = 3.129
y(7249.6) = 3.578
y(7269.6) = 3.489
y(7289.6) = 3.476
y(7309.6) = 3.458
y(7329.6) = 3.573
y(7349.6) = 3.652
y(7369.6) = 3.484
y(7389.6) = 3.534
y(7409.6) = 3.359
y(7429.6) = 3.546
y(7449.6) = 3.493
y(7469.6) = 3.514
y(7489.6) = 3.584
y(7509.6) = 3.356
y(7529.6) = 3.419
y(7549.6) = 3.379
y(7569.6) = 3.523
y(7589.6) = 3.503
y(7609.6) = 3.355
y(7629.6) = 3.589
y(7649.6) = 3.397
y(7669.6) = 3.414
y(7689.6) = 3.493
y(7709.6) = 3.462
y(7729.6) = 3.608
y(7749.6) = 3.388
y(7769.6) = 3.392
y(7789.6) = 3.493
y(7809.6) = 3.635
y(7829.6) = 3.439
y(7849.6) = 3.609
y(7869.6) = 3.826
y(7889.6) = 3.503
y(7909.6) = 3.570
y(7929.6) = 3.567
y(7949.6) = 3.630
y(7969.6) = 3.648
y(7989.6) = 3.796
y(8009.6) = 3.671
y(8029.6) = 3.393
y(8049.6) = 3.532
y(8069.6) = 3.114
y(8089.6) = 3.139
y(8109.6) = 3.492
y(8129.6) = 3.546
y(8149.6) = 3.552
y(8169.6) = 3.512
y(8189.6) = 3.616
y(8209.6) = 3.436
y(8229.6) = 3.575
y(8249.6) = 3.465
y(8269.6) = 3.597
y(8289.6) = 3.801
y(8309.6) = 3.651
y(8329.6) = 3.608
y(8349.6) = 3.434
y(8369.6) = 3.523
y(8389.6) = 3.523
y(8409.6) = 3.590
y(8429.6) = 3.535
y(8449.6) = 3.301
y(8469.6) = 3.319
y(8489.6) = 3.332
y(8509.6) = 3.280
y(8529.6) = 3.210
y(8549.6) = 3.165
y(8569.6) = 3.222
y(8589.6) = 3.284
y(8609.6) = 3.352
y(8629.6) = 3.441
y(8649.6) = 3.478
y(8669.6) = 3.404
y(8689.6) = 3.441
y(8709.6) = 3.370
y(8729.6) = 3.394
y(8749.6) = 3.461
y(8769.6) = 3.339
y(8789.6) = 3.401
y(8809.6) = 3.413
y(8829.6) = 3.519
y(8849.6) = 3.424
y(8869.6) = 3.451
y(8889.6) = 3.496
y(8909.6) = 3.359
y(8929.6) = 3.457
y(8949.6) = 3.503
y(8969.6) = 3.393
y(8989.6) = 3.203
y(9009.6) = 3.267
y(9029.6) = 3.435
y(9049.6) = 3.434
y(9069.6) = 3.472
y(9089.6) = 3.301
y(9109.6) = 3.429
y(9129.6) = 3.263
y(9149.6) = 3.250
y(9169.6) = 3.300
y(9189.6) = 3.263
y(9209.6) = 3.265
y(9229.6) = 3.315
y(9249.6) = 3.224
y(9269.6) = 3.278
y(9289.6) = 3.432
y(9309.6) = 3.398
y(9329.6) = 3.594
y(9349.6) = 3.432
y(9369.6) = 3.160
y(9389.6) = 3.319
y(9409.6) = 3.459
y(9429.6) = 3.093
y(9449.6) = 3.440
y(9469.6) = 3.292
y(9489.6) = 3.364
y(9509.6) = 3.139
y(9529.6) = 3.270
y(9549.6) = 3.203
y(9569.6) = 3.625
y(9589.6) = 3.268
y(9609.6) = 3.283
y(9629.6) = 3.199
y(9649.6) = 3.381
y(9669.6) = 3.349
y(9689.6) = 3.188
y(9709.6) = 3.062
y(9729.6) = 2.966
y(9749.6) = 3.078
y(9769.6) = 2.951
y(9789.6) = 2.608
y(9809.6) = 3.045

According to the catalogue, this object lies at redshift 0.371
